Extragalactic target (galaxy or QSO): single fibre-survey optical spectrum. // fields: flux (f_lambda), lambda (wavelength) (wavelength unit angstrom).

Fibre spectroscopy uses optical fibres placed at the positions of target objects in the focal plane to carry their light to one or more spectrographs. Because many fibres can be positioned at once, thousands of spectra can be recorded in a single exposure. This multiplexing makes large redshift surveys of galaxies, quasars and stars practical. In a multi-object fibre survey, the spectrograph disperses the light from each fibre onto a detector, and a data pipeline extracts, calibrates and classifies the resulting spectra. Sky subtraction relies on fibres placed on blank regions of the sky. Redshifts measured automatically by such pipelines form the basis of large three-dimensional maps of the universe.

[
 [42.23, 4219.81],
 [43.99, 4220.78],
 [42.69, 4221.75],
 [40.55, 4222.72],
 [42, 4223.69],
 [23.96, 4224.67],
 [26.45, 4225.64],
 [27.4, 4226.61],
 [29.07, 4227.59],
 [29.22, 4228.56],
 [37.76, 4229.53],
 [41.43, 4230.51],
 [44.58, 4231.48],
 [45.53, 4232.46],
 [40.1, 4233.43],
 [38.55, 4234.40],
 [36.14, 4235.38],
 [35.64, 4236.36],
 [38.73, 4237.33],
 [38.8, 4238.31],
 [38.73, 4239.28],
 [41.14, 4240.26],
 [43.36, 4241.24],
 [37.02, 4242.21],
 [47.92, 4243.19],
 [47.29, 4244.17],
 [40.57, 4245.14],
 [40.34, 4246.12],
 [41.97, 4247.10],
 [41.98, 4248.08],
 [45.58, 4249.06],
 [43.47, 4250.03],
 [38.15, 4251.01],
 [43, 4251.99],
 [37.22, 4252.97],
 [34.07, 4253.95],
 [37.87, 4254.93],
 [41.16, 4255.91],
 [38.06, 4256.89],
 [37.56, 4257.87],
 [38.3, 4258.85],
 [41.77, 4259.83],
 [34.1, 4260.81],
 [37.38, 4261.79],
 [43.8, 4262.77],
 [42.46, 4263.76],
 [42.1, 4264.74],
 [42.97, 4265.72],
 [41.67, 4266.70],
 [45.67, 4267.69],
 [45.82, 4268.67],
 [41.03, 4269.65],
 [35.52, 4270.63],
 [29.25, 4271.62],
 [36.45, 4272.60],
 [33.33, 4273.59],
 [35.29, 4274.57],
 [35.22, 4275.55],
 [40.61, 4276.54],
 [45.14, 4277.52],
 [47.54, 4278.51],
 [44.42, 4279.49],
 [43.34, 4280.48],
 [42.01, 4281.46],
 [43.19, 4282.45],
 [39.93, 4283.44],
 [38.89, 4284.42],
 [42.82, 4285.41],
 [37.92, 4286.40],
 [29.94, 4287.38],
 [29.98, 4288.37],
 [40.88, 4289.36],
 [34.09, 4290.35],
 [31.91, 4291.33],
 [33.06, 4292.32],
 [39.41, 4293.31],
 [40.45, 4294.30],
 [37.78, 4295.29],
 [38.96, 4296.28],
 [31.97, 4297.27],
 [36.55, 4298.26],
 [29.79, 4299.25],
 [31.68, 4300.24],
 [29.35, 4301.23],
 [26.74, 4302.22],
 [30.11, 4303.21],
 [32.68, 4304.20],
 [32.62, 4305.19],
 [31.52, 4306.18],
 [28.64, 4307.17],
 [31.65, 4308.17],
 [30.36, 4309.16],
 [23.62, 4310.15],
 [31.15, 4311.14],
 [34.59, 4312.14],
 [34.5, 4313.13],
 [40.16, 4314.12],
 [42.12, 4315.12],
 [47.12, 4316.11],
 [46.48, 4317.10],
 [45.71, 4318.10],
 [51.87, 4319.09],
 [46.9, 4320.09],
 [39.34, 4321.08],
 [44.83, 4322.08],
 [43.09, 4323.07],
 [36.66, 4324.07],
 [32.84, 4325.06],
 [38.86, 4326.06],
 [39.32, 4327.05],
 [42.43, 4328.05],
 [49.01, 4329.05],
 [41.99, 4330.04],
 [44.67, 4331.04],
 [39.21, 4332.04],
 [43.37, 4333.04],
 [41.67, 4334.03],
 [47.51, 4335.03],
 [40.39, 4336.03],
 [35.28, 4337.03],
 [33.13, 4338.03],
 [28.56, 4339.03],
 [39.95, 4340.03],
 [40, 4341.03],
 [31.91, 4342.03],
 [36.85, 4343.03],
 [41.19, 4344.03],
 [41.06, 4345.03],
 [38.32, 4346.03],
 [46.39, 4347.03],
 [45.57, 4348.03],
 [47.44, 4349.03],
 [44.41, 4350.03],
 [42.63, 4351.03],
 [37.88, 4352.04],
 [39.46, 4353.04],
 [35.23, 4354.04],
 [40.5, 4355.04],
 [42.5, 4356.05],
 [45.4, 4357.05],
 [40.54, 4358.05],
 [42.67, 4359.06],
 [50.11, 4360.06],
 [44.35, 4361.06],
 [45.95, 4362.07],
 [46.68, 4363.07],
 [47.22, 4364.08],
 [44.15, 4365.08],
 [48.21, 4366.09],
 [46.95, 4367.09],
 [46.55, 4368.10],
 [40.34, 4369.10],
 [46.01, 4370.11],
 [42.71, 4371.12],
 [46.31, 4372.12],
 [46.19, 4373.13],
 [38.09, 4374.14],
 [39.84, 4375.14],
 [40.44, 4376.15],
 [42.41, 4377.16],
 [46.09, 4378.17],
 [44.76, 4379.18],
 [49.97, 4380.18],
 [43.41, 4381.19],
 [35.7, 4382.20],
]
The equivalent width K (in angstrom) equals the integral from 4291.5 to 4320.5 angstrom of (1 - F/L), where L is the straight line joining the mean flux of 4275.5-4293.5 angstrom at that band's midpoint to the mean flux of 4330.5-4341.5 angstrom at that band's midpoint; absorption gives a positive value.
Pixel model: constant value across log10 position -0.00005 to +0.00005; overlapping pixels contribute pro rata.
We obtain 2.6 angstrom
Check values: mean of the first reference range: 39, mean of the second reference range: 39.4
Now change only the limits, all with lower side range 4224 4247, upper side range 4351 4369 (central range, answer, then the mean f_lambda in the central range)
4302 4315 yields 3.0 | 31.8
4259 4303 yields 2.2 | 37.9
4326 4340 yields 0.7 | 40.4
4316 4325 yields -0.5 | 44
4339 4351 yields 0.6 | 40.7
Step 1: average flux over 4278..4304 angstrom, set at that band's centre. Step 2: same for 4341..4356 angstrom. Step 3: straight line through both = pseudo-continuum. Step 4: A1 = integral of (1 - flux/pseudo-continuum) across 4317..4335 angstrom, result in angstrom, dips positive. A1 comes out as -1.7 angstrom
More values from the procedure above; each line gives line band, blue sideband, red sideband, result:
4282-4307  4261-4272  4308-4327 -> 3.2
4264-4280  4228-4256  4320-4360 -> 0.1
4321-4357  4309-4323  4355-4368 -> 1.9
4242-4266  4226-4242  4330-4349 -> -1.5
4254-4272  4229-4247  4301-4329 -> -0.1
